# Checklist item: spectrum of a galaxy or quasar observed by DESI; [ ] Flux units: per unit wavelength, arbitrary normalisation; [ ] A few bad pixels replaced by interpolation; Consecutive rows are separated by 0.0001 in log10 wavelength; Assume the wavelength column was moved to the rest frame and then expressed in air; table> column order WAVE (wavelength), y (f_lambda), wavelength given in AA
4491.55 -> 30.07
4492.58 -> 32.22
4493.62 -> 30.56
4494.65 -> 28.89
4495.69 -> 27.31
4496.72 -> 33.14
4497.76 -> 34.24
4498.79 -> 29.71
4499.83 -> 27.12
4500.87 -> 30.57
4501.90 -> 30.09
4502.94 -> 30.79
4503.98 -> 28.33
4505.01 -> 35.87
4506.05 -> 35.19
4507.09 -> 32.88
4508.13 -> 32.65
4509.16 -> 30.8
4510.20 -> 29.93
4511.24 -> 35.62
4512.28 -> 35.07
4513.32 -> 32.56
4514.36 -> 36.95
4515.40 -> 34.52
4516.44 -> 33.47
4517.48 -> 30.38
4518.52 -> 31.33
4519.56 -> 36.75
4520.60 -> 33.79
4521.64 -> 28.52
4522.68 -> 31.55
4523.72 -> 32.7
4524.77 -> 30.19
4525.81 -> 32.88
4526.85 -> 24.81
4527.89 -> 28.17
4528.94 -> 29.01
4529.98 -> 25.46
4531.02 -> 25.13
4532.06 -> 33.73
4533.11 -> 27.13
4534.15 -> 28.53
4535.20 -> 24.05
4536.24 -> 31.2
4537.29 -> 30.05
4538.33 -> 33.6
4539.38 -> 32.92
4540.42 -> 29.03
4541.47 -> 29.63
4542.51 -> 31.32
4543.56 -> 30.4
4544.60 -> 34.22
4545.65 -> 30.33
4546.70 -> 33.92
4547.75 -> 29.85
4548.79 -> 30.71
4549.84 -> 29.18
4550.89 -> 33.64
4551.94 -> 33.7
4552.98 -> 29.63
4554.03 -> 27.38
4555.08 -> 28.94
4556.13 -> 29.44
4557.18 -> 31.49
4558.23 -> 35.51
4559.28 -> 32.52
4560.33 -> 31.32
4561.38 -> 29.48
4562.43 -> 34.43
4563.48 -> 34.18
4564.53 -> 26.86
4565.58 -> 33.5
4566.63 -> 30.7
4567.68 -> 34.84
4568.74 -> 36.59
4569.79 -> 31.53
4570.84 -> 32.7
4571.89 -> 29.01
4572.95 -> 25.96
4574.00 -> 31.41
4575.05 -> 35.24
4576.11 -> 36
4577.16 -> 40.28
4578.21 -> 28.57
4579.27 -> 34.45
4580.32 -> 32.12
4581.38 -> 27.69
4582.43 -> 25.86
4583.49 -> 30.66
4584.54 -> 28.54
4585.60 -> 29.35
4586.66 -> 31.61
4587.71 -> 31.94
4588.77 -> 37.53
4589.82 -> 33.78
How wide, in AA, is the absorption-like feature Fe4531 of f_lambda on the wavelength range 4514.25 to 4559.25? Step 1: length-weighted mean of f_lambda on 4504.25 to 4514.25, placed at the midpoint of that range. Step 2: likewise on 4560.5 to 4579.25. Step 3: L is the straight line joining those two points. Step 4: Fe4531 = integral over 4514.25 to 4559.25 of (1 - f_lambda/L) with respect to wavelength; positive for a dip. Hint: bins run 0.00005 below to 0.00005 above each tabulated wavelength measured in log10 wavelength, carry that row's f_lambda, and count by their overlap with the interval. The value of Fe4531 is 3.0 AA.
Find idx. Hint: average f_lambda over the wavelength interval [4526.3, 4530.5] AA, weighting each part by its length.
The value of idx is 26.9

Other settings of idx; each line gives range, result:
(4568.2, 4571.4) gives 33.5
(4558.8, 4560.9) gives 31.9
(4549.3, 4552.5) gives 32.1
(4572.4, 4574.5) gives 28.6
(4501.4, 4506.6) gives 32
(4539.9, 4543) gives 30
